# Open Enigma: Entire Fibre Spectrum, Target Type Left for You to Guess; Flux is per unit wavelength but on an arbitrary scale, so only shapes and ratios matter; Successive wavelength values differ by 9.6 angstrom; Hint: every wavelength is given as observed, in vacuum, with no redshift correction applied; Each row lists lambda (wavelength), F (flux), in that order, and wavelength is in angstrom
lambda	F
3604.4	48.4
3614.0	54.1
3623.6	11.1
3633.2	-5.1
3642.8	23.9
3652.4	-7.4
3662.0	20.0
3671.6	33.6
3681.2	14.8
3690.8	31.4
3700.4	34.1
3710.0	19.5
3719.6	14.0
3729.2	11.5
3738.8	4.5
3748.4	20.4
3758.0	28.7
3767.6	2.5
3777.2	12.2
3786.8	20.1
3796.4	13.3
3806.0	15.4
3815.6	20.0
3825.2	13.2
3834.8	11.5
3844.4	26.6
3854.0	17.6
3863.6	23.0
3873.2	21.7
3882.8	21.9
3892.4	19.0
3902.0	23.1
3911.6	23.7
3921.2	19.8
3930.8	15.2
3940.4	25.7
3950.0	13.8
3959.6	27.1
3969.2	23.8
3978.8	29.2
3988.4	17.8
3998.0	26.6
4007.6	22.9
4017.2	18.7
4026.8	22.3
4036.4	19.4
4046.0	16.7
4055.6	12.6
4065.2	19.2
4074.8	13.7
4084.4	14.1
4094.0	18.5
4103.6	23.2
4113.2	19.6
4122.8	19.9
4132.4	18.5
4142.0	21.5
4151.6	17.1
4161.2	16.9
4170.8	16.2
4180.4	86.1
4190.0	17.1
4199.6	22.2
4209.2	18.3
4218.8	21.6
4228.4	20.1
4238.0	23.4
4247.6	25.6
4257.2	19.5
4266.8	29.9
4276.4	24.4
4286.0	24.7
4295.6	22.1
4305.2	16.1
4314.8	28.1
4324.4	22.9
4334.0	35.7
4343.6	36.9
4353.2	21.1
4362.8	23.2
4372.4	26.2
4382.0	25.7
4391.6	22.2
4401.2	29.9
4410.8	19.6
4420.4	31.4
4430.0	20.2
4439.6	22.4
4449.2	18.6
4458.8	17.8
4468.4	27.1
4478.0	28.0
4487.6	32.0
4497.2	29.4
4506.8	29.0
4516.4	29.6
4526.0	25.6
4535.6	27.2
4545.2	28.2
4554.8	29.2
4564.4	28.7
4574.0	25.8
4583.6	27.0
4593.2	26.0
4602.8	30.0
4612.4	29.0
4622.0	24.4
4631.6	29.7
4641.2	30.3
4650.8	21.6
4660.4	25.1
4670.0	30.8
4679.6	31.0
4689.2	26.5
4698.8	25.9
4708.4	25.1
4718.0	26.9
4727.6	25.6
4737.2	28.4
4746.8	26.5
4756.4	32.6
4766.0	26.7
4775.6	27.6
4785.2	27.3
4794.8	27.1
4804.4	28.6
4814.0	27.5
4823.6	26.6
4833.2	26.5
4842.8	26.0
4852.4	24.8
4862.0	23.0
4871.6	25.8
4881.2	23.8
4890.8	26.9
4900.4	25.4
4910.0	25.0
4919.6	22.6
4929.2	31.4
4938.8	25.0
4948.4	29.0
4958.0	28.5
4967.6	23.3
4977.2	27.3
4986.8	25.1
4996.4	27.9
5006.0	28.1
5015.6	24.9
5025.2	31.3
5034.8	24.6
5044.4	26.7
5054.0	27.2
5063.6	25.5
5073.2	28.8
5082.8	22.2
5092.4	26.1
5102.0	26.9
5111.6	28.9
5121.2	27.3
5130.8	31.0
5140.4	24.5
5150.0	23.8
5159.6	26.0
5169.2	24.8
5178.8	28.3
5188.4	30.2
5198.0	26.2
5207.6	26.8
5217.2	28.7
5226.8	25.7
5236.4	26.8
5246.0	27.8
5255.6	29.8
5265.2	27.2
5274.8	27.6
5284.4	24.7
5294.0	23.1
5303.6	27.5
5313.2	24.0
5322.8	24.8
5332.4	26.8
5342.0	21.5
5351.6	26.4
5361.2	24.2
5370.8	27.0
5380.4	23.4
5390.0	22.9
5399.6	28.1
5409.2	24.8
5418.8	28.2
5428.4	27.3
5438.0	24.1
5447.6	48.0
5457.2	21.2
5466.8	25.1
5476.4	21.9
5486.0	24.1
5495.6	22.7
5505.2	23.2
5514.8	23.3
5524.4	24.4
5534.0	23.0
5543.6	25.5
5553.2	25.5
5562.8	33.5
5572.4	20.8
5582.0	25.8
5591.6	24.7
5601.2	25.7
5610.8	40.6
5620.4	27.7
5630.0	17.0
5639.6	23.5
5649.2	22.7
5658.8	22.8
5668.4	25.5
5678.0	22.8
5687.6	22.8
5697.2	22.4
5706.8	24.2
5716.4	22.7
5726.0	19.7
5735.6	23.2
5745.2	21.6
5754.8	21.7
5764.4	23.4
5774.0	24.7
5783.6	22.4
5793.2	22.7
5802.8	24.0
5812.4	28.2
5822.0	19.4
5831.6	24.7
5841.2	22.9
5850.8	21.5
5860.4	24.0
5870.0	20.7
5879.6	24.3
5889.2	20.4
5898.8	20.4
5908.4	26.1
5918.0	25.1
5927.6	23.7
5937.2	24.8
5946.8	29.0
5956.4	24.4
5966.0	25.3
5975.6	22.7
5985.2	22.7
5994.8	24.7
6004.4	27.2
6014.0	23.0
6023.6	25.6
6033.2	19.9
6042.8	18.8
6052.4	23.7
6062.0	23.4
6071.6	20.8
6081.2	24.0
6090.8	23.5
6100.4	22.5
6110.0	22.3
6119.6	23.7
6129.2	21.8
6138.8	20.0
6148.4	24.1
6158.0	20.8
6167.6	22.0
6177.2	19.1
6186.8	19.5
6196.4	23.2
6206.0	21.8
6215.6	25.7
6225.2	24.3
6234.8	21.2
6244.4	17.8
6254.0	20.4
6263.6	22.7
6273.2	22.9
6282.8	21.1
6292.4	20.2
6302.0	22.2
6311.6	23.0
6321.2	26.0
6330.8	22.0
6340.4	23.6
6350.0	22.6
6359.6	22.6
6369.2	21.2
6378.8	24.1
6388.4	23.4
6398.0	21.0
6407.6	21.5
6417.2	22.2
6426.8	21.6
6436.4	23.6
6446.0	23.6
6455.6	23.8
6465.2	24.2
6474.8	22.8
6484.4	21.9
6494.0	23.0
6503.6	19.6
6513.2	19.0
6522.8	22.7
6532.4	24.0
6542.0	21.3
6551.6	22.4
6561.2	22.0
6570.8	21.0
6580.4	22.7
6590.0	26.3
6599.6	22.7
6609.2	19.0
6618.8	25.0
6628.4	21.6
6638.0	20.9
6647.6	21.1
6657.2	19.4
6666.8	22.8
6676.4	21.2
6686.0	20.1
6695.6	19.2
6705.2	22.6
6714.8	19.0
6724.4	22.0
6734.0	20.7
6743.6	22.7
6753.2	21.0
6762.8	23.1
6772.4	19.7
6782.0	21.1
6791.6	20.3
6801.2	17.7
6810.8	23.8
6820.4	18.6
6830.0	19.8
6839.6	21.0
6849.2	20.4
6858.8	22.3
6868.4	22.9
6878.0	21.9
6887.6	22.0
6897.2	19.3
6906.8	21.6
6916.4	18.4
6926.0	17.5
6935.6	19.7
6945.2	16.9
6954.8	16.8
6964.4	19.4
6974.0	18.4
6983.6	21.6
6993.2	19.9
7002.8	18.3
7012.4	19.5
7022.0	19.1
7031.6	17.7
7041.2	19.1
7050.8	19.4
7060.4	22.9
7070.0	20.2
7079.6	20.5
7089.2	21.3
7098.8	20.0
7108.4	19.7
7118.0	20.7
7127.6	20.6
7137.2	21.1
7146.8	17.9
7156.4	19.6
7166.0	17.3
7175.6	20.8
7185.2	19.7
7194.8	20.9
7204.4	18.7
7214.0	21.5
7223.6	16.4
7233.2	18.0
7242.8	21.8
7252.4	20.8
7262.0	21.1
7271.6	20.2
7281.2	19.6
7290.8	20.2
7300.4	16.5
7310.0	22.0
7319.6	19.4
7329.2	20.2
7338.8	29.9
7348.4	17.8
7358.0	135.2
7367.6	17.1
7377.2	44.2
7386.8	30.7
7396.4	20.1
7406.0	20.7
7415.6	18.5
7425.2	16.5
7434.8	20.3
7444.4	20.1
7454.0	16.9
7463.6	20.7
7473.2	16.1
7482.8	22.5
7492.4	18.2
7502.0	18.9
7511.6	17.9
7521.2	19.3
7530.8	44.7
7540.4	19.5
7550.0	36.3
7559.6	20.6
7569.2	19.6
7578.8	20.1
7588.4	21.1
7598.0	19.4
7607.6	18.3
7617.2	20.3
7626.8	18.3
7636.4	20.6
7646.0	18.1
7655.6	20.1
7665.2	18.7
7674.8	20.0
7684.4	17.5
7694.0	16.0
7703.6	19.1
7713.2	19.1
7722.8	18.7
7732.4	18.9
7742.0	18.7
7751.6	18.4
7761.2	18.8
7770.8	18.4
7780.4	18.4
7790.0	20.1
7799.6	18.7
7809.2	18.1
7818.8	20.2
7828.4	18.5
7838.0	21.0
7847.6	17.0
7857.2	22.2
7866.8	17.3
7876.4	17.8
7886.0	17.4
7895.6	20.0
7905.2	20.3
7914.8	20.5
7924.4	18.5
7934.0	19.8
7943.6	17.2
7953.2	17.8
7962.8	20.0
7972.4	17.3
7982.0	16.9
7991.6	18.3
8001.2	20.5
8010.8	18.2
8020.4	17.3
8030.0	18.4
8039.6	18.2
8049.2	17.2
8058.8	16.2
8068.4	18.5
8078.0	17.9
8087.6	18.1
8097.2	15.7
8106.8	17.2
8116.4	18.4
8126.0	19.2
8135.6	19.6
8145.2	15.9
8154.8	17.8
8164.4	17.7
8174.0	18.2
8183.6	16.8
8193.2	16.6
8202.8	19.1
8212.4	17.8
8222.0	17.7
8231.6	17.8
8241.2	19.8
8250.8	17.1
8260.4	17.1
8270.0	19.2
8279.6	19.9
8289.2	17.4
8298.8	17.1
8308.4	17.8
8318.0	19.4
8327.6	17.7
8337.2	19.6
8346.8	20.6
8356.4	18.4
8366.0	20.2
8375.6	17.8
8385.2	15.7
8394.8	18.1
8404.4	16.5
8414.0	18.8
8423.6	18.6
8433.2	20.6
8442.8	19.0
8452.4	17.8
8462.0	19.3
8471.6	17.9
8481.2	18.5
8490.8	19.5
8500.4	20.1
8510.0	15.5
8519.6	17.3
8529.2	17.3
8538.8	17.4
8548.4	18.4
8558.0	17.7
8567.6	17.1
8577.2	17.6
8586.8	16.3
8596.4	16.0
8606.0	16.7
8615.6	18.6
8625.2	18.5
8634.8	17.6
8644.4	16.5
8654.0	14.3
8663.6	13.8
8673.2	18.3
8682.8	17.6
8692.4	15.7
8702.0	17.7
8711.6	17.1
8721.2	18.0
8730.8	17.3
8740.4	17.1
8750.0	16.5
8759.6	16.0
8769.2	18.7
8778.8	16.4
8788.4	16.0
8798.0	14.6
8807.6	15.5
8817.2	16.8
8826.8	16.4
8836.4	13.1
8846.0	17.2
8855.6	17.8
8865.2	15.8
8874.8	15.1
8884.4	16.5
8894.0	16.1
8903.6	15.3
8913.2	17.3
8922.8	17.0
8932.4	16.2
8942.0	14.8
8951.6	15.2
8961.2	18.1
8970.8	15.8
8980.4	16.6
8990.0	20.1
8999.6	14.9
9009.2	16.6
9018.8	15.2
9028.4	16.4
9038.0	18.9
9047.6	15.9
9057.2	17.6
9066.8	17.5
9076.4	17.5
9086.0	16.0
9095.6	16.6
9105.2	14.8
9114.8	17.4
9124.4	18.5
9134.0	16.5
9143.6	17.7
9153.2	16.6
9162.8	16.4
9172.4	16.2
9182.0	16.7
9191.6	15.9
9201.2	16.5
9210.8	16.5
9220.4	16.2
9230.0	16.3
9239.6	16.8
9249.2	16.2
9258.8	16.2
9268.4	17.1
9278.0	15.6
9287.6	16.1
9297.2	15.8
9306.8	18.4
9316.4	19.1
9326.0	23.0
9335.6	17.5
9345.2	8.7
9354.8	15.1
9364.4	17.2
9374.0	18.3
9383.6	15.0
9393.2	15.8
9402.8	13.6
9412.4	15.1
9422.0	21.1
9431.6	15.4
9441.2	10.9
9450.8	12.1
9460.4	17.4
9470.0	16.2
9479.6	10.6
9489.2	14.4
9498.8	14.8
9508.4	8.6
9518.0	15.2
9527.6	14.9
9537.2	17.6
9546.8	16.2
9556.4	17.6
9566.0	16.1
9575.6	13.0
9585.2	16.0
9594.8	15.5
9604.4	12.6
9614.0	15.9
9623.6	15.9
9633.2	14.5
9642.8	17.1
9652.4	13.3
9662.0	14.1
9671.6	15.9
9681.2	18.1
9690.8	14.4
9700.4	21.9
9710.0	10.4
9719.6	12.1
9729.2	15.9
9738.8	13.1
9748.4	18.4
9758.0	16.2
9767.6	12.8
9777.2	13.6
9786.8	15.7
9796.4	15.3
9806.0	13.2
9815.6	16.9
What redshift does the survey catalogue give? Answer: 0.12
